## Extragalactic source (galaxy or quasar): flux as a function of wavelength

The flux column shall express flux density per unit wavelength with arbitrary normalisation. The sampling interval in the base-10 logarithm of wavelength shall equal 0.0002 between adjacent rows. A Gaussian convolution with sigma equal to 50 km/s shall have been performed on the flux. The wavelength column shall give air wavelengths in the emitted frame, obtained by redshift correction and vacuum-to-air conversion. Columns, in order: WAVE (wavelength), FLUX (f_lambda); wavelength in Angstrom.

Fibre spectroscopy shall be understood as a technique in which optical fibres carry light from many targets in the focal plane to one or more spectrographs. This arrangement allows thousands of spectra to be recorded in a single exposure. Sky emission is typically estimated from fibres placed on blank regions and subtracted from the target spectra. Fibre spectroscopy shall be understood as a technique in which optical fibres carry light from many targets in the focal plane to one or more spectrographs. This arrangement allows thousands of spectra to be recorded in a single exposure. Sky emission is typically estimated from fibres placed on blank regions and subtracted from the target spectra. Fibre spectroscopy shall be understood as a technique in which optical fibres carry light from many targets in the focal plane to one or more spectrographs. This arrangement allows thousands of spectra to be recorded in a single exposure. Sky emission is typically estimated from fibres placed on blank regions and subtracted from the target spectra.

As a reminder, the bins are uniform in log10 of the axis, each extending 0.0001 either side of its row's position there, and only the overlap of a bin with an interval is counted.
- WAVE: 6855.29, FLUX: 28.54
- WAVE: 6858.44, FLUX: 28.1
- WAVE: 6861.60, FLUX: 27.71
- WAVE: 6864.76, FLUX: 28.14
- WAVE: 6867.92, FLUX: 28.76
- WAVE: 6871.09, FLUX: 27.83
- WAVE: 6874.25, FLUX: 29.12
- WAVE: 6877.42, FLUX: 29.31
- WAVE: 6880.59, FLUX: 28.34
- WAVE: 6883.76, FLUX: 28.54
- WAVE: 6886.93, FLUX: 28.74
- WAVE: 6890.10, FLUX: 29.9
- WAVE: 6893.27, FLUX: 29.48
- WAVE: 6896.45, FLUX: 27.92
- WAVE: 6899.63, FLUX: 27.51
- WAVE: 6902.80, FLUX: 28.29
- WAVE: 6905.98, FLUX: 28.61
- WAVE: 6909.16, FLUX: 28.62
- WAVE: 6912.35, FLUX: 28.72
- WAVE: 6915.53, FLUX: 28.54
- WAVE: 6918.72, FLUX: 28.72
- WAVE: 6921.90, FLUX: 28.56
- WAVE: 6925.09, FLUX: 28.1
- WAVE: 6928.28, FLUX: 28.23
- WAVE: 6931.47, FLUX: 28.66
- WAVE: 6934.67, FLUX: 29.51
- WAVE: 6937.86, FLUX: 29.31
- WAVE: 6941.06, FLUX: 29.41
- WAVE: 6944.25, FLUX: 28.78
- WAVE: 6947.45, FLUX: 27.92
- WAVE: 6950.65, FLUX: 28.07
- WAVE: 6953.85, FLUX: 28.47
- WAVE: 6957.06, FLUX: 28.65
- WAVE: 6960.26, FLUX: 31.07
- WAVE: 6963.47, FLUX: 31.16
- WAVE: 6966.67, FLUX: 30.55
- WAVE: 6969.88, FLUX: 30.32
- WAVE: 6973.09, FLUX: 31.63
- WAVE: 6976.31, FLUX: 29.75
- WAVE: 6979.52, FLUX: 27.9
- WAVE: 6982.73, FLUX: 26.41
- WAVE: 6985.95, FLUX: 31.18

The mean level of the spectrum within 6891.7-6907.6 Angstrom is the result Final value 28.4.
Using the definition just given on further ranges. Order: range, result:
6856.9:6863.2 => 27.9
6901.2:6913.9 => 28.6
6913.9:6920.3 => 28.6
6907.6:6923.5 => 28.6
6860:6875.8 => 28.3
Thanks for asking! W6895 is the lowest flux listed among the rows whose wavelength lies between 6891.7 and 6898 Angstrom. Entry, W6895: 27.92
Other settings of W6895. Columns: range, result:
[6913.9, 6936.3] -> 28.1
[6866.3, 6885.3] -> 27.83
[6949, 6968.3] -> 28.07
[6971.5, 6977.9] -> 29.75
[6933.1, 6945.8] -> 28.78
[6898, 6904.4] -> 27.51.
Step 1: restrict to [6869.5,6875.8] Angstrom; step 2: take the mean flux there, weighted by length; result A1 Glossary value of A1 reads 28.5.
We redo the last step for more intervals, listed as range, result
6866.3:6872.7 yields 28.3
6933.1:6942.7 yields 29.4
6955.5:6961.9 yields 29.9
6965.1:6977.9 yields 30.5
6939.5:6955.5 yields 28.5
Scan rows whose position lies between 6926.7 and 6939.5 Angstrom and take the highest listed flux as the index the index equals 29.51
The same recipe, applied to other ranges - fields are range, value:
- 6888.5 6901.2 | 29.9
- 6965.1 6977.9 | 31.63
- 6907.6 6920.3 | 28.72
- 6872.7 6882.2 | 29.31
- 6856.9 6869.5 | 28.76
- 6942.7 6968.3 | 31.16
